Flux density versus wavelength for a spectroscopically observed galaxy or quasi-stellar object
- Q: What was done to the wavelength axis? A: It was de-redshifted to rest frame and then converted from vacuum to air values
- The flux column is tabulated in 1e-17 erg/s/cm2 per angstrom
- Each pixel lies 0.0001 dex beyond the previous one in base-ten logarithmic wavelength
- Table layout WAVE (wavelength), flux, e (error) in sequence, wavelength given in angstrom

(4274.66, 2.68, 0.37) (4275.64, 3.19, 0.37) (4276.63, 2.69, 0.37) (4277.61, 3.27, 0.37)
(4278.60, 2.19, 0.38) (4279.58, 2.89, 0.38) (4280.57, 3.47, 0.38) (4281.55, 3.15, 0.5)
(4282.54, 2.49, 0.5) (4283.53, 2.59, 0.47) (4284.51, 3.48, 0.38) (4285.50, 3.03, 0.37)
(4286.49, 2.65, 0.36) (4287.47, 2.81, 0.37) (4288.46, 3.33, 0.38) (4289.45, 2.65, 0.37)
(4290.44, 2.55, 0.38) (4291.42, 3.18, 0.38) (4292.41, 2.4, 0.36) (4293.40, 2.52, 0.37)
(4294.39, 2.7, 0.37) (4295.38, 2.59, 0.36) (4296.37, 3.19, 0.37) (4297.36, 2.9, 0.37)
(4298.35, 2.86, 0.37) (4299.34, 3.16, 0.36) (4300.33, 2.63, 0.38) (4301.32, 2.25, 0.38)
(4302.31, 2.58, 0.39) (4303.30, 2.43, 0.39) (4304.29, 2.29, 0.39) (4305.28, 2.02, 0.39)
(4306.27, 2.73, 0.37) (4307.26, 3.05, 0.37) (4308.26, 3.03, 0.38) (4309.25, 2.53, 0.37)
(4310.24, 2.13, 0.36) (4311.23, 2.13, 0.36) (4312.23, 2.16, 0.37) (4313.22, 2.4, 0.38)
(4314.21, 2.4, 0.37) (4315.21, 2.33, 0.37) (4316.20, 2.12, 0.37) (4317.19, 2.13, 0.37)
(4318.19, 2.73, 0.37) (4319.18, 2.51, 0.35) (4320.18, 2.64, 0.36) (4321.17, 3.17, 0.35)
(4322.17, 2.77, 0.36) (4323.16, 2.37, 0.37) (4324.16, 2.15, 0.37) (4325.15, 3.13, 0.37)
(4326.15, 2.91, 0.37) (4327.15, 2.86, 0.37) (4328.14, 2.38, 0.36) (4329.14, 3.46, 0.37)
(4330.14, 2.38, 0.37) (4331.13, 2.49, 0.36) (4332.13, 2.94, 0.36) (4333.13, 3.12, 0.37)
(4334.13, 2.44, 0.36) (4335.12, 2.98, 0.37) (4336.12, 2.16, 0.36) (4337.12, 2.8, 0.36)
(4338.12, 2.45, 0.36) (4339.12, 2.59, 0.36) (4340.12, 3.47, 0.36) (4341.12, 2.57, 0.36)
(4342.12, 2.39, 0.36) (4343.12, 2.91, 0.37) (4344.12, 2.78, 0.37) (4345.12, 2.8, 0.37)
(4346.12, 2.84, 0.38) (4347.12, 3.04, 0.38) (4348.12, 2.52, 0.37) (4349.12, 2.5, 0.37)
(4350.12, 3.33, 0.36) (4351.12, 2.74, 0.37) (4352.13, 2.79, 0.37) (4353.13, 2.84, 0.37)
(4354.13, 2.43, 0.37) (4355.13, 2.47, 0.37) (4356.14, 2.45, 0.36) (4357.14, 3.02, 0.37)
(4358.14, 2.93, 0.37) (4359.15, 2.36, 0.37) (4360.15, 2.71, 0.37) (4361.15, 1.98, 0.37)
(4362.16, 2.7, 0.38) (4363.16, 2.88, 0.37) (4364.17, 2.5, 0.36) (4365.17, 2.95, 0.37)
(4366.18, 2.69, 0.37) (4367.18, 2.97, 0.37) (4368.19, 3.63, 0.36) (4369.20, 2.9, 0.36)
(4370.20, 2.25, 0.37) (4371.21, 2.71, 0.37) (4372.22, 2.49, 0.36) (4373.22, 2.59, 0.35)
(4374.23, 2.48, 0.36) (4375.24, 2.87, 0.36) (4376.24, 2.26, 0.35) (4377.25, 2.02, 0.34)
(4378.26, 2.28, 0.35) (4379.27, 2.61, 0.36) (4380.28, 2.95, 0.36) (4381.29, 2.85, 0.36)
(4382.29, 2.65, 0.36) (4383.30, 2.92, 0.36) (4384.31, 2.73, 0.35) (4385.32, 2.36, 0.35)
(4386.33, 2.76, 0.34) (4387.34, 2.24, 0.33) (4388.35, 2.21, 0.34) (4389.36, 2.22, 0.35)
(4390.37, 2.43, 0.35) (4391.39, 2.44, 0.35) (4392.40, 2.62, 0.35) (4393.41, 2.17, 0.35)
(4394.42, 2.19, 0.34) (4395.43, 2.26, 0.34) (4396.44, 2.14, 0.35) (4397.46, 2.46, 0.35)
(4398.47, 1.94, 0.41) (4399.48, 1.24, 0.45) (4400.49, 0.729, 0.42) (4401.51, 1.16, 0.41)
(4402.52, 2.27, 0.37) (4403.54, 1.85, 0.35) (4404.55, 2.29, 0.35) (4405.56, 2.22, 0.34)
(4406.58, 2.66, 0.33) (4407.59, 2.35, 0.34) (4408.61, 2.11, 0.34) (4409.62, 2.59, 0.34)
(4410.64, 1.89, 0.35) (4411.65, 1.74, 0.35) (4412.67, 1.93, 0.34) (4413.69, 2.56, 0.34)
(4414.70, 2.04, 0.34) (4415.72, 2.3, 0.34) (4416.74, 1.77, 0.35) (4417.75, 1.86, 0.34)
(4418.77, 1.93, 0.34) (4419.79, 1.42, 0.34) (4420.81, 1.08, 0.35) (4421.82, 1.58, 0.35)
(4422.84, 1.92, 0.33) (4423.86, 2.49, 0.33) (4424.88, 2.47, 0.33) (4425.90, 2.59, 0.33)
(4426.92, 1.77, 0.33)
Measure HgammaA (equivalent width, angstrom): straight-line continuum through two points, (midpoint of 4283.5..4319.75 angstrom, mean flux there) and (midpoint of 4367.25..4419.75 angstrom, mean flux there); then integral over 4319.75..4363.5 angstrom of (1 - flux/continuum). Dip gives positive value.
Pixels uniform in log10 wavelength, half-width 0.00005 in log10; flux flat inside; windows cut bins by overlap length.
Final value -4.2 angstrom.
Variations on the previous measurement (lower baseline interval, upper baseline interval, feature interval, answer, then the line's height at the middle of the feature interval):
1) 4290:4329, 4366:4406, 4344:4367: -2.29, 2.46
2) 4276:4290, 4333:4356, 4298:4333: 2.83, 2.81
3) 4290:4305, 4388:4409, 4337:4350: -1.89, 2.41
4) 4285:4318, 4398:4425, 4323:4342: -2.40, 2.41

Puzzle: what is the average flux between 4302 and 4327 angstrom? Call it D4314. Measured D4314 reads 2.52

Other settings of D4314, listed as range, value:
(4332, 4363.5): 2.71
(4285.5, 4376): 2.68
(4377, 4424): 2.16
